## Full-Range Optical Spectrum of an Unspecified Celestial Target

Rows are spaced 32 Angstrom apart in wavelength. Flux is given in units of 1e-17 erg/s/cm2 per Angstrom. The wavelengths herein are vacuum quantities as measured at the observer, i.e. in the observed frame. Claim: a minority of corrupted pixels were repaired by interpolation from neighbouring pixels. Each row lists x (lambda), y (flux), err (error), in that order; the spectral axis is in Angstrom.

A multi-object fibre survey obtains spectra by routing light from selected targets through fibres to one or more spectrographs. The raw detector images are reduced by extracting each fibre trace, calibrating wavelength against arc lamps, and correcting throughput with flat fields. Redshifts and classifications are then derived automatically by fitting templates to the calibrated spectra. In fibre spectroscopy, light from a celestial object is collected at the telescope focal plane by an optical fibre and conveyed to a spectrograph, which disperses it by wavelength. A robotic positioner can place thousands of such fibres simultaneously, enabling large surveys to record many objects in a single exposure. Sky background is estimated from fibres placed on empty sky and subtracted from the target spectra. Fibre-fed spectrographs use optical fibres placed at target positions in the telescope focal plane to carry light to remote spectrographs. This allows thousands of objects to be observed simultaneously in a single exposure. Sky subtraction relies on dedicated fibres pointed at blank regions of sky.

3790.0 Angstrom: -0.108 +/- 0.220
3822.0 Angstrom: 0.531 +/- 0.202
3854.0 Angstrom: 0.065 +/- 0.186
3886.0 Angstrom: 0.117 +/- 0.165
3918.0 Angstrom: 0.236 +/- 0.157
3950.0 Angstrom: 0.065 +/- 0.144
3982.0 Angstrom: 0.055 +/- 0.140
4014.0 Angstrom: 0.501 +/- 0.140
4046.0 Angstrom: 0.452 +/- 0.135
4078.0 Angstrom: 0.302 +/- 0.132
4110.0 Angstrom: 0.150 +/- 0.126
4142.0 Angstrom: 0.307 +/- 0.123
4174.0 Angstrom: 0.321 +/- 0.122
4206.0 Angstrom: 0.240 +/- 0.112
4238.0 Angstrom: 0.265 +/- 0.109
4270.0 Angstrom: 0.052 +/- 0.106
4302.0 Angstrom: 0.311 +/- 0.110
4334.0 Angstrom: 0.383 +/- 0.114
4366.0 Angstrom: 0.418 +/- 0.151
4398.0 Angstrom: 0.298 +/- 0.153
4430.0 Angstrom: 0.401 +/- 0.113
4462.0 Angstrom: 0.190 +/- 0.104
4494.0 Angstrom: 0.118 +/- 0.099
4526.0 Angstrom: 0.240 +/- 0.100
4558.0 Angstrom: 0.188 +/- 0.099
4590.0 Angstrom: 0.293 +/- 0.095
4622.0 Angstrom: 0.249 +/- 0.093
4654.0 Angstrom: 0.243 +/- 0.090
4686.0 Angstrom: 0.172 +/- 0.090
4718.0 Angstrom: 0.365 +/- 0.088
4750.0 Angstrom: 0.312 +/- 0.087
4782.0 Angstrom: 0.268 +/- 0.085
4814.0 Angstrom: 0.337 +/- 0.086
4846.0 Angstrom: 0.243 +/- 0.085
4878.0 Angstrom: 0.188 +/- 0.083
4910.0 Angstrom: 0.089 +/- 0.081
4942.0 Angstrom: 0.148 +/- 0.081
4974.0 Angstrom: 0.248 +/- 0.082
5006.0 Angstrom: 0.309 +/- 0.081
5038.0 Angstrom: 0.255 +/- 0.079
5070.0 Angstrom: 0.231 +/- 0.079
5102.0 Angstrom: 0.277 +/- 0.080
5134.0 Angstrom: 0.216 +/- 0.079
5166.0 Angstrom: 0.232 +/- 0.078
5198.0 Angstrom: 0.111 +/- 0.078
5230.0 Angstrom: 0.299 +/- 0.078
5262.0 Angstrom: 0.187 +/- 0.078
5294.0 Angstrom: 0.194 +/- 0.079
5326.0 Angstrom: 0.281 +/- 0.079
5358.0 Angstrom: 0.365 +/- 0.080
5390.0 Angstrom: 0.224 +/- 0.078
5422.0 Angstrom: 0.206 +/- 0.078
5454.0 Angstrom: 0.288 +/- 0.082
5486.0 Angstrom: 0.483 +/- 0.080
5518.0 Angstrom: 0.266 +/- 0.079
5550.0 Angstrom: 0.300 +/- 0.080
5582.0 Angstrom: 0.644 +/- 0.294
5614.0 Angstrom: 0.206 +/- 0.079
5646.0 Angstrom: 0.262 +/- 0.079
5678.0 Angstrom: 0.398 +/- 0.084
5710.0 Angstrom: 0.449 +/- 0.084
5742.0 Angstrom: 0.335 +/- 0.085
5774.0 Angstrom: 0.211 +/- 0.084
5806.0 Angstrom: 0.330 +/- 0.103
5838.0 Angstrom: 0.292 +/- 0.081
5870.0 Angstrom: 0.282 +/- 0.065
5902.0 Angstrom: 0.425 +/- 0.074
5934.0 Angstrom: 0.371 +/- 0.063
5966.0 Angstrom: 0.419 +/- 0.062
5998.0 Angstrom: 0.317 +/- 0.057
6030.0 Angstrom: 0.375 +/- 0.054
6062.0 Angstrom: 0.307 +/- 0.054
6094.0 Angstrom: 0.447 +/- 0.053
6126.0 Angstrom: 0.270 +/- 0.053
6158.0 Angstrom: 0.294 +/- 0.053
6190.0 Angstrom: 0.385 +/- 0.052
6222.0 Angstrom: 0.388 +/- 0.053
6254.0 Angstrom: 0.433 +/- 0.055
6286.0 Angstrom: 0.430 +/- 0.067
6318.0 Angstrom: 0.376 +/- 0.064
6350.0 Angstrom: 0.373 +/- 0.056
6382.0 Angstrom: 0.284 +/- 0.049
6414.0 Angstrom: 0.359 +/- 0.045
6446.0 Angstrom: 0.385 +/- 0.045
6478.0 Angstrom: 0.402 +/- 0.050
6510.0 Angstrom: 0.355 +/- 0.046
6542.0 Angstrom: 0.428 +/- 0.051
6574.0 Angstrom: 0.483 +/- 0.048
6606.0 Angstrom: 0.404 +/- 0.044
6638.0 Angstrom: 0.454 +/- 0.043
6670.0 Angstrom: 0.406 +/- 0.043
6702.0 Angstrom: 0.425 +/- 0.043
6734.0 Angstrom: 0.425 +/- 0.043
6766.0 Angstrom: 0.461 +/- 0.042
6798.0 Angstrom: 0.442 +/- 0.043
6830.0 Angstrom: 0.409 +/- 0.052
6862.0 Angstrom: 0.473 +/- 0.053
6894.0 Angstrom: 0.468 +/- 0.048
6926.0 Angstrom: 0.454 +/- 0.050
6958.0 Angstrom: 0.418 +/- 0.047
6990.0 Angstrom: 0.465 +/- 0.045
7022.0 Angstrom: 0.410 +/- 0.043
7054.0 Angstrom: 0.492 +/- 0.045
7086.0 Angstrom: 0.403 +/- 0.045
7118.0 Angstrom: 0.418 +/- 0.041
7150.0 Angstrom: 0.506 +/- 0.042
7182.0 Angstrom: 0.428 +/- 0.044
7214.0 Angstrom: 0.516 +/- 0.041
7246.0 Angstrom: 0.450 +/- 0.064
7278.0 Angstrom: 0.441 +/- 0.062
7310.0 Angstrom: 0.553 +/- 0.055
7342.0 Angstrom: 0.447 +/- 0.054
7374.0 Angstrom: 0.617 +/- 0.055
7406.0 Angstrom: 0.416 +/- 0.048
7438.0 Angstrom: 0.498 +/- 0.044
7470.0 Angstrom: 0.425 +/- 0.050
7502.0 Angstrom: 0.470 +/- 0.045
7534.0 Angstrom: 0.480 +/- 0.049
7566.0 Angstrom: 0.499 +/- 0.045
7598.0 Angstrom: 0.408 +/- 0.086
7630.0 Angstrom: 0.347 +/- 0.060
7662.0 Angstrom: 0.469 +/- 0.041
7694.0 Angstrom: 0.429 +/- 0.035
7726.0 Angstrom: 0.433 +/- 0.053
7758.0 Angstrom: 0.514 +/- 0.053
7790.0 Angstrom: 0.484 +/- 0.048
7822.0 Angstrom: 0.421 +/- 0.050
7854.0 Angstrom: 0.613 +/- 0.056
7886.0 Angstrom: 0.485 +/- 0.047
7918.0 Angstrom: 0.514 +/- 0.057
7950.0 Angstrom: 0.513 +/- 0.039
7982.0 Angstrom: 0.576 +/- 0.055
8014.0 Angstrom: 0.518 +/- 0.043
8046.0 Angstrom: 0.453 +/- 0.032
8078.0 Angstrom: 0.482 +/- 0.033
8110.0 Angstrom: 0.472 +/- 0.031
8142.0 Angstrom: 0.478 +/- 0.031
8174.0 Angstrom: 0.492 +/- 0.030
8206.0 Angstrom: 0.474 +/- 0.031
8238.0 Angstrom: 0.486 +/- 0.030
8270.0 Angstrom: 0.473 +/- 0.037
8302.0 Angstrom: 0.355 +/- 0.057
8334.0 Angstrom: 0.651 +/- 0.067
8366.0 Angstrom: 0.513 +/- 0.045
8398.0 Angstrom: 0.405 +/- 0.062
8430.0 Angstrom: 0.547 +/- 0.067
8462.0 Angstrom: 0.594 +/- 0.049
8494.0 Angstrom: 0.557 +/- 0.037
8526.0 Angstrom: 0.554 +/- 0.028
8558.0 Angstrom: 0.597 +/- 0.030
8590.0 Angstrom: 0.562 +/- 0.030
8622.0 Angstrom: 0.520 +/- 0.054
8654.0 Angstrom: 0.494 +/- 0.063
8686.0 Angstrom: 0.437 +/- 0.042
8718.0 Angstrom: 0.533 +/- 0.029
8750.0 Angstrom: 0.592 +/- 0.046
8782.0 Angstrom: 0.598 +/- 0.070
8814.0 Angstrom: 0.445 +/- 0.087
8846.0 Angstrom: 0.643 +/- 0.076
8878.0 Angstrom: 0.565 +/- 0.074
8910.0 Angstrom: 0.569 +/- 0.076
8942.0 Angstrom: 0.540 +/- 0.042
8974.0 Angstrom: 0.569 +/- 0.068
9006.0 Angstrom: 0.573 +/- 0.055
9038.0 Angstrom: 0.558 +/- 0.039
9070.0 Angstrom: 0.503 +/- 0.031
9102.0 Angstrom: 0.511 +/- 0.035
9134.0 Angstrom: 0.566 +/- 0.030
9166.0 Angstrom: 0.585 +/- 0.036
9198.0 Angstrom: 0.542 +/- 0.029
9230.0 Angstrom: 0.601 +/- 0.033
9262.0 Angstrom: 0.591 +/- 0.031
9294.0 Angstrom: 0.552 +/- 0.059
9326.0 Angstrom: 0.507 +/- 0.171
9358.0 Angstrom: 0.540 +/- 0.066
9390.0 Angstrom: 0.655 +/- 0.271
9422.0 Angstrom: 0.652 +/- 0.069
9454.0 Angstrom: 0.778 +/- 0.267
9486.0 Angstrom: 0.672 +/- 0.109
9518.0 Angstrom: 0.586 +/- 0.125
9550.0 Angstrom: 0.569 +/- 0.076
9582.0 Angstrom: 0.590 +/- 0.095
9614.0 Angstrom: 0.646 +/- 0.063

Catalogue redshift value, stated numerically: 0.47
